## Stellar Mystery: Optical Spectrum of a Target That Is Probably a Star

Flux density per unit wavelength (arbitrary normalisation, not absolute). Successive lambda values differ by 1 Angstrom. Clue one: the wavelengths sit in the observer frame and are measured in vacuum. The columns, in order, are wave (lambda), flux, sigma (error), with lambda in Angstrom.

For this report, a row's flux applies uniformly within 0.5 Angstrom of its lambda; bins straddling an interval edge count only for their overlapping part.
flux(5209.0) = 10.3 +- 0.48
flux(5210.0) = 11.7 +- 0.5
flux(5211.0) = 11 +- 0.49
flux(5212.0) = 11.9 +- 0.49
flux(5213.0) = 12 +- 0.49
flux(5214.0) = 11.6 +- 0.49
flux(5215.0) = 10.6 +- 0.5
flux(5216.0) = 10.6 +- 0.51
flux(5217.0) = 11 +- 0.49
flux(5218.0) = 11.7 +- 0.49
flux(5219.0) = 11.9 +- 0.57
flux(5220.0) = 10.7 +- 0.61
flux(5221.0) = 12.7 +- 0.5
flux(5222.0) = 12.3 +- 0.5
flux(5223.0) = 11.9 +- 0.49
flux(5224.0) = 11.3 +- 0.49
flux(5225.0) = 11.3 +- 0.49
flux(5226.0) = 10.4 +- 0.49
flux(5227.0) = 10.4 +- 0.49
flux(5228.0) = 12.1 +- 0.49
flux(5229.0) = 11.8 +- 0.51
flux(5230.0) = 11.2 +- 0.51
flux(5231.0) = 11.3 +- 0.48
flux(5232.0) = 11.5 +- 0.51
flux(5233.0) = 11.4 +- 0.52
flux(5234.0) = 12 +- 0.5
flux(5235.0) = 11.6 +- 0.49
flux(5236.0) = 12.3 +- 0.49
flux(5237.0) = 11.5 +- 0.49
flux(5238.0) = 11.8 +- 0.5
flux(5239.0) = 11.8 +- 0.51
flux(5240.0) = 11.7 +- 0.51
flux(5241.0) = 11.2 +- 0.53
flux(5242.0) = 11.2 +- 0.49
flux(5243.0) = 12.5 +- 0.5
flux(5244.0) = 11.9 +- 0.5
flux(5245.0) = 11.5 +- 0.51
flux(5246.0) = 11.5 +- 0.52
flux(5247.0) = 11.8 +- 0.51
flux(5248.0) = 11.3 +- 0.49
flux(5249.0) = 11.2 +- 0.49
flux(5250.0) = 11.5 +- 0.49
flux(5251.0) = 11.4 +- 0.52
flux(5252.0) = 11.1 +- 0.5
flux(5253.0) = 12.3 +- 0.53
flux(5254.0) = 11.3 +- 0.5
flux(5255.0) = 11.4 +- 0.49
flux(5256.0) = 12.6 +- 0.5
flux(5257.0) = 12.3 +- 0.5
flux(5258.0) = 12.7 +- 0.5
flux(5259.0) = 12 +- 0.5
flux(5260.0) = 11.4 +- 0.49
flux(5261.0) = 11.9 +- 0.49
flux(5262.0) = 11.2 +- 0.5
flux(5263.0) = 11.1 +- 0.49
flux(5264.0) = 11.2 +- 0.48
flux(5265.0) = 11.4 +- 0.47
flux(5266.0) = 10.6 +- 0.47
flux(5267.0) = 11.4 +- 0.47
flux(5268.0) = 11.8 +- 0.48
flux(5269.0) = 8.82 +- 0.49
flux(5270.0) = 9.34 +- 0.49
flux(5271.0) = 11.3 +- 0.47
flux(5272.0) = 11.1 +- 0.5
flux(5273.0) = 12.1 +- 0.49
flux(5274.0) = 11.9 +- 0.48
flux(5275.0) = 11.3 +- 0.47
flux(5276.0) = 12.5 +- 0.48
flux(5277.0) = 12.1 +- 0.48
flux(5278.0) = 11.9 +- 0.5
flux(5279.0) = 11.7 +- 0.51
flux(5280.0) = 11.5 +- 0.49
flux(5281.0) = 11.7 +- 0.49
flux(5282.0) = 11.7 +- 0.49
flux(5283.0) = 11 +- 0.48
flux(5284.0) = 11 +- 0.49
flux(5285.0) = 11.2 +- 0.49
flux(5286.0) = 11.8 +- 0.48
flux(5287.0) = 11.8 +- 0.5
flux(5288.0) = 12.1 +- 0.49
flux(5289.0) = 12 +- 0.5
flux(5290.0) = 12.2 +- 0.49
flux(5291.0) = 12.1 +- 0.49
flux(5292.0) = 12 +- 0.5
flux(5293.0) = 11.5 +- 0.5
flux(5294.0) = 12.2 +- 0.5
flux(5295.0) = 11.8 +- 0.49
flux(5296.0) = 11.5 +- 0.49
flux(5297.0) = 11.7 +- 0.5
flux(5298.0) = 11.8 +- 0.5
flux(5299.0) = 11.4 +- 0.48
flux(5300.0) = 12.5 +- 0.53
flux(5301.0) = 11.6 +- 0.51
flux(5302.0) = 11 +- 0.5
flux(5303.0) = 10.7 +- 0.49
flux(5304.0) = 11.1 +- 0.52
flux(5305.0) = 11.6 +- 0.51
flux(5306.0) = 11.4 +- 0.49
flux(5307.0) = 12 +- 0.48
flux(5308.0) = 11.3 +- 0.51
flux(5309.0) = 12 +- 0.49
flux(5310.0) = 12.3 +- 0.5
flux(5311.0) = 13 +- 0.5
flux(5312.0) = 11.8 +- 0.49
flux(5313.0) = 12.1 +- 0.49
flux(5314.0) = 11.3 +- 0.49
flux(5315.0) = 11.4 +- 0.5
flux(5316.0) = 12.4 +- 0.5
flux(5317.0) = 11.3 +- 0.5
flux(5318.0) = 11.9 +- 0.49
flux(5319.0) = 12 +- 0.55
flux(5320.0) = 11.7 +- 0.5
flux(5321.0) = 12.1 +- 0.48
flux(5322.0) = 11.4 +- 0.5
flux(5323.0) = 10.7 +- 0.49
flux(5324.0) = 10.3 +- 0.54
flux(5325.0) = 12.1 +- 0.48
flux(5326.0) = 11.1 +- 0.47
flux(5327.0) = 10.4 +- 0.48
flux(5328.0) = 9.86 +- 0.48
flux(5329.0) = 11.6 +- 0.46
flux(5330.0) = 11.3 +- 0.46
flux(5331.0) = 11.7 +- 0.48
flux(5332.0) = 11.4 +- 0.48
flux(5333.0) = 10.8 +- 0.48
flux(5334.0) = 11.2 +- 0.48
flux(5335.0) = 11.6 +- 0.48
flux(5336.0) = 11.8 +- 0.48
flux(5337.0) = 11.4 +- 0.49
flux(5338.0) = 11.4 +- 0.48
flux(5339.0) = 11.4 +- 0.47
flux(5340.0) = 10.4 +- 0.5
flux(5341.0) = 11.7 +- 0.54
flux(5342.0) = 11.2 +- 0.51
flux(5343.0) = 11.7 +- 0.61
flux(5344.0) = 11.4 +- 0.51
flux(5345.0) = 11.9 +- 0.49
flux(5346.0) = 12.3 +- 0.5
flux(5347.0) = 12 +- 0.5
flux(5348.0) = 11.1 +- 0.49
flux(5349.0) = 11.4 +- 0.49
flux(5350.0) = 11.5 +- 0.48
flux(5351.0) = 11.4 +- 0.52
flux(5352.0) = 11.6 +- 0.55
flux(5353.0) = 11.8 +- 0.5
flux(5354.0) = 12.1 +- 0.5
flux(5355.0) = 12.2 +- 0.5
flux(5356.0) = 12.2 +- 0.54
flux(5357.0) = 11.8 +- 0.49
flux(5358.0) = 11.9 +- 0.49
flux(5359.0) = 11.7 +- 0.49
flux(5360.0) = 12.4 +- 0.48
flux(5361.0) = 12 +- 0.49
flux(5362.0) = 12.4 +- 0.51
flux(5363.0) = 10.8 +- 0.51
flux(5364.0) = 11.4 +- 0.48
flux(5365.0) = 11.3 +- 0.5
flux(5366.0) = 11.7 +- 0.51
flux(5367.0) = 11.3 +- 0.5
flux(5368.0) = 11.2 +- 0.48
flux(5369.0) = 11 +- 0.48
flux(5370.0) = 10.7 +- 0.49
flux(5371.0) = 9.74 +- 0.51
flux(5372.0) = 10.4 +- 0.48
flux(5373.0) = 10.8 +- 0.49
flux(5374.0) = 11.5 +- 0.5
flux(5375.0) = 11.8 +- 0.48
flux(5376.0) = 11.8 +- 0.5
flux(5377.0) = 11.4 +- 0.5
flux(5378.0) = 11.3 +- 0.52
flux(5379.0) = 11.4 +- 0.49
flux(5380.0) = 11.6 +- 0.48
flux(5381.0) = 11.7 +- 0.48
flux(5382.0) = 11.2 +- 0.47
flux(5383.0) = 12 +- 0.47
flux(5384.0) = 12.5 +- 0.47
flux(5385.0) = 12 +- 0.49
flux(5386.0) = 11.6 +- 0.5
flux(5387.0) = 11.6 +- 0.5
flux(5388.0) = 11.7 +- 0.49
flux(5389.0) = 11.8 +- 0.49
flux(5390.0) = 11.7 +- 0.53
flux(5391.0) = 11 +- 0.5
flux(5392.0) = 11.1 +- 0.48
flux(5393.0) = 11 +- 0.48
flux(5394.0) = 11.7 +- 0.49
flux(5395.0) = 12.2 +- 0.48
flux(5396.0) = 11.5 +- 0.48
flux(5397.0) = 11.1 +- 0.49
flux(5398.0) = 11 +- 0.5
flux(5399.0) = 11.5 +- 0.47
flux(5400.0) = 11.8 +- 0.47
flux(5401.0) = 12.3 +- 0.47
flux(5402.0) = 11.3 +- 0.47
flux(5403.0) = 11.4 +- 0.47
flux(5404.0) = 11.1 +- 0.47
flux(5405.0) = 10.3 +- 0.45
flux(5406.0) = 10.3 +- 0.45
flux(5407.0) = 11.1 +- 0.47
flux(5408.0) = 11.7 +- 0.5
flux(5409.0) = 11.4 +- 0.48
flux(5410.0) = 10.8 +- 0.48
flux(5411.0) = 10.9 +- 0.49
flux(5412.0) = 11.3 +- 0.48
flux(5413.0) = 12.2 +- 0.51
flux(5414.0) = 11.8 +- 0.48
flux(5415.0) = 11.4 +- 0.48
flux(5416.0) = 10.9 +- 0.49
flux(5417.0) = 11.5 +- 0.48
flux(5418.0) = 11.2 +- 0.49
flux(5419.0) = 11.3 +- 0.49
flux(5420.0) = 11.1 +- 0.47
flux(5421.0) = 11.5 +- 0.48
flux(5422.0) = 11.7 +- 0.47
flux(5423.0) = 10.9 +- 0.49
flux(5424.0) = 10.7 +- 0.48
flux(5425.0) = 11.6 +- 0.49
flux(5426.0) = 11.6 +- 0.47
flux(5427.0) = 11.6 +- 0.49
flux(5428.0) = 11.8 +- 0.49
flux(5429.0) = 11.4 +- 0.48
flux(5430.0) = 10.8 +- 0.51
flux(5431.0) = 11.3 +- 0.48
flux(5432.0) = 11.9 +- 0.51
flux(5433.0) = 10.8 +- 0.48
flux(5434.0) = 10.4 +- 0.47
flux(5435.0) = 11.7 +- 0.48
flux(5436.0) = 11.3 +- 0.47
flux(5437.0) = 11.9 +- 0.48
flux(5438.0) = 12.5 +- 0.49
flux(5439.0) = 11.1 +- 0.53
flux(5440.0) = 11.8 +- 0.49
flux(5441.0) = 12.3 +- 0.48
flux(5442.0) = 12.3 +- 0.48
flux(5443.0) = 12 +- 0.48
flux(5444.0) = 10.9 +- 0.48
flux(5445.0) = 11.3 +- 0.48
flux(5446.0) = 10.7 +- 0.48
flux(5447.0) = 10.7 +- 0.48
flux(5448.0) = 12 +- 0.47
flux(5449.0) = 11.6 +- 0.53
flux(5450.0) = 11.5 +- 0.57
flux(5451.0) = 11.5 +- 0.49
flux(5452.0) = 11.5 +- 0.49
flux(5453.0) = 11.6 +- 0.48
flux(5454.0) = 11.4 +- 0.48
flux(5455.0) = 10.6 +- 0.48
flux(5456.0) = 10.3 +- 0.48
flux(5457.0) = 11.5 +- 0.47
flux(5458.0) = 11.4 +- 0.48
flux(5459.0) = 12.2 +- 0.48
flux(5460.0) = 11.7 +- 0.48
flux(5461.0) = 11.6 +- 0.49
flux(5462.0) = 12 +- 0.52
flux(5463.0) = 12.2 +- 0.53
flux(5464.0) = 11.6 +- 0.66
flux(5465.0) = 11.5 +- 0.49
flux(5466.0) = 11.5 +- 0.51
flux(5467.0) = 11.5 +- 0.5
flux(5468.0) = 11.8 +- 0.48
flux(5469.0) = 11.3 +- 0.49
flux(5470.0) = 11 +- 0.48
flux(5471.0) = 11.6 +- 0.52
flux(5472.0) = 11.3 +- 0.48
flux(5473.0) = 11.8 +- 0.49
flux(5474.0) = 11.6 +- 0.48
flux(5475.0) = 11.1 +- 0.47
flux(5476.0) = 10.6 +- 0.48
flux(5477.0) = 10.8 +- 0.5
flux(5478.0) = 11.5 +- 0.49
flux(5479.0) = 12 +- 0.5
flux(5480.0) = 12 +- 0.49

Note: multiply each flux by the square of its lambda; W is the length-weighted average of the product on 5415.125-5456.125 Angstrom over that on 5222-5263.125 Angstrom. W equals 1.05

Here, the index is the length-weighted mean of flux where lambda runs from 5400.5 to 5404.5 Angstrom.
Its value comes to 11.5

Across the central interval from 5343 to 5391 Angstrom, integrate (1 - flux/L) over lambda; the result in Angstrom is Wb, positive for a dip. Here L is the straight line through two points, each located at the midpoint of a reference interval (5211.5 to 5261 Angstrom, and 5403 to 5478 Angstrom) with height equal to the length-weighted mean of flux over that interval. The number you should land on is -0.4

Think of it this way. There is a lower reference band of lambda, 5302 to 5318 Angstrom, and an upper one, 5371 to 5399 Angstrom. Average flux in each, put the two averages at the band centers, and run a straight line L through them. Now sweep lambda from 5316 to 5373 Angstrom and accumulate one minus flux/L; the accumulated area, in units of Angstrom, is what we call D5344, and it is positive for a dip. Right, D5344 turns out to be 0.8 Angstrom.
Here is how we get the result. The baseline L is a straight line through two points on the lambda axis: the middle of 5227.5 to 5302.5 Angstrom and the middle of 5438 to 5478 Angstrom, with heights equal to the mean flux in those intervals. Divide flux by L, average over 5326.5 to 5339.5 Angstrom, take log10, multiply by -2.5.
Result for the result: 0.03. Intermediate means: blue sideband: 11.6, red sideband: 11.5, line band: 11.2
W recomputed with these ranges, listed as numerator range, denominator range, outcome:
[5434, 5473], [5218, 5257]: 1.08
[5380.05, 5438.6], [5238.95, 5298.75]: 1.04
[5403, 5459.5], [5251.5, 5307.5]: 1.04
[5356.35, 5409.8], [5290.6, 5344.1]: 1.02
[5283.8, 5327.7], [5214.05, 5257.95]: 1.03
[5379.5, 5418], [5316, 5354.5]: 1.02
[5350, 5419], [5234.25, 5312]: 1.03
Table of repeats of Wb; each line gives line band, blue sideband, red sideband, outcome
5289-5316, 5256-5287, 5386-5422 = -0.8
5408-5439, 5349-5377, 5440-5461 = 0.3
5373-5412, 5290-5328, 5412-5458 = 0.1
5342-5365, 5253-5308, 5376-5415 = -0.5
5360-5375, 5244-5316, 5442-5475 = 0.4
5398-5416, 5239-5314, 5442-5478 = 0.3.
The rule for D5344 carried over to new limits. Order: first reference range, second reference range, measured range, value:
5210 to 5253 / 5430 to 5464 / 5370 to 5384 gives 0.24 Angstrom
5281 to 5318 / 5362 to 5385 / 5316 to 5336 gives 0.43 Angstrom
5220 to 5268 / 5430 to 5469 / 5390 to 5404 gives 0.09 Angstrom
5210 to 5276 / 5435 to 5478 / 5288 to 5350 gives -0.43 Angstrom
